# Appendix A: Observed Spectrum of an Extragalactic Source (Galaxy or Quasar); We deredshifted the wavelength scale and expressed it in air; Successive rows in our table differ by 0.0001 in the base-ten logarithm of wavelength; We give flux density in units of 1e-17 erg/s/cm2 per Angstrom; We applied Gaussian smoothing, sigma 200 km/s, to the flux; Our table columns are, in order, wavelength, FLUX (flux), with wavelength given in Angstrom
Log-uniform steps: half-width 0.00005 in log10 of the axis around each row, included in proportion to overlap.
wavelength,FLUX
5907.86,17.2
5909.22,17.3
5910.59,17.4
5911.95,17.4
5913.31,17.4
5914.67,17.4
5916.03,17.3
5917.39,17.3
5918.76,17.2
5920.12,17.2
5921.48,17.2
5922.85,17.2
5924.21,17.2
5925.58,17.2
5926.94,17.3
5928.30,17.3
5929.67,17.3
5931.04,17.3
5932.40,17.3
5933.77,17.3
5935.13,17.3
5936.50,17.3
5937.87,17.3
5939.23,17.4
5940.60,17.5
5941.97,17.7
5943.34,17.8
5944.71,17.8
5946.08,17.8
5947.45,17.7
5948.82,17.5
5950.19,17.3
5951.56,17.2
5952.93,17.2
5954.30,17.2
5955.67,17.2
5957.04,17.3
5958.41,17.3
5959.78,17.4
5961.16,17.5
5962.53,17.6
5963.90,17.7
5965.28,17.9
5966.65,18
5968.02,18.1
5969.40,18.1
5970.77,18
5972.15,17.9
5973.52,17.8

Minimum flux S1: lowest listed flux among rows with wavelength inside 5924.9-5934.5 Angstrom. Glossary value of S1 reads 17.2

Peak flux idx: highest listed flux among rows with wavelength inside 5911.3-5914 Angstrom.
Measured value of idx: 17.4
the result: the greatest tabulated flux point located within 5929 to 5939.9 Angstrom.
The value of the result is 17.4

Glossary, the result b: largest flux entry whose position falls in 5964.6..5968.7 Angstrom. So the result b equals 18.1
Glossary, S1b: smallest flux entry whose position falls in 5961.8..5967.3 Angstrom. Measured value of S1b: 17.6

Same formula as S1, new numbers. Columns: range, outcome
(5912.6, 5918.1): 17.3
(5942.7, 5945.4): 17.8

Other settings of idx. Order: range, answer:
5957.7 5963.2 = 17.6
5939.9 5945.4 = 17.8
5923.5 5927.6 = 17.3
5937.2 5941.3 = 17.5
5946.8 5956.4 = 17.7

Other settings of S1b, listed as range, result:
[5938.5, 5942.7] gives 17.4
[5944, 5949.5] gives 17.5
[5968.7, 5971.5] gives 18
